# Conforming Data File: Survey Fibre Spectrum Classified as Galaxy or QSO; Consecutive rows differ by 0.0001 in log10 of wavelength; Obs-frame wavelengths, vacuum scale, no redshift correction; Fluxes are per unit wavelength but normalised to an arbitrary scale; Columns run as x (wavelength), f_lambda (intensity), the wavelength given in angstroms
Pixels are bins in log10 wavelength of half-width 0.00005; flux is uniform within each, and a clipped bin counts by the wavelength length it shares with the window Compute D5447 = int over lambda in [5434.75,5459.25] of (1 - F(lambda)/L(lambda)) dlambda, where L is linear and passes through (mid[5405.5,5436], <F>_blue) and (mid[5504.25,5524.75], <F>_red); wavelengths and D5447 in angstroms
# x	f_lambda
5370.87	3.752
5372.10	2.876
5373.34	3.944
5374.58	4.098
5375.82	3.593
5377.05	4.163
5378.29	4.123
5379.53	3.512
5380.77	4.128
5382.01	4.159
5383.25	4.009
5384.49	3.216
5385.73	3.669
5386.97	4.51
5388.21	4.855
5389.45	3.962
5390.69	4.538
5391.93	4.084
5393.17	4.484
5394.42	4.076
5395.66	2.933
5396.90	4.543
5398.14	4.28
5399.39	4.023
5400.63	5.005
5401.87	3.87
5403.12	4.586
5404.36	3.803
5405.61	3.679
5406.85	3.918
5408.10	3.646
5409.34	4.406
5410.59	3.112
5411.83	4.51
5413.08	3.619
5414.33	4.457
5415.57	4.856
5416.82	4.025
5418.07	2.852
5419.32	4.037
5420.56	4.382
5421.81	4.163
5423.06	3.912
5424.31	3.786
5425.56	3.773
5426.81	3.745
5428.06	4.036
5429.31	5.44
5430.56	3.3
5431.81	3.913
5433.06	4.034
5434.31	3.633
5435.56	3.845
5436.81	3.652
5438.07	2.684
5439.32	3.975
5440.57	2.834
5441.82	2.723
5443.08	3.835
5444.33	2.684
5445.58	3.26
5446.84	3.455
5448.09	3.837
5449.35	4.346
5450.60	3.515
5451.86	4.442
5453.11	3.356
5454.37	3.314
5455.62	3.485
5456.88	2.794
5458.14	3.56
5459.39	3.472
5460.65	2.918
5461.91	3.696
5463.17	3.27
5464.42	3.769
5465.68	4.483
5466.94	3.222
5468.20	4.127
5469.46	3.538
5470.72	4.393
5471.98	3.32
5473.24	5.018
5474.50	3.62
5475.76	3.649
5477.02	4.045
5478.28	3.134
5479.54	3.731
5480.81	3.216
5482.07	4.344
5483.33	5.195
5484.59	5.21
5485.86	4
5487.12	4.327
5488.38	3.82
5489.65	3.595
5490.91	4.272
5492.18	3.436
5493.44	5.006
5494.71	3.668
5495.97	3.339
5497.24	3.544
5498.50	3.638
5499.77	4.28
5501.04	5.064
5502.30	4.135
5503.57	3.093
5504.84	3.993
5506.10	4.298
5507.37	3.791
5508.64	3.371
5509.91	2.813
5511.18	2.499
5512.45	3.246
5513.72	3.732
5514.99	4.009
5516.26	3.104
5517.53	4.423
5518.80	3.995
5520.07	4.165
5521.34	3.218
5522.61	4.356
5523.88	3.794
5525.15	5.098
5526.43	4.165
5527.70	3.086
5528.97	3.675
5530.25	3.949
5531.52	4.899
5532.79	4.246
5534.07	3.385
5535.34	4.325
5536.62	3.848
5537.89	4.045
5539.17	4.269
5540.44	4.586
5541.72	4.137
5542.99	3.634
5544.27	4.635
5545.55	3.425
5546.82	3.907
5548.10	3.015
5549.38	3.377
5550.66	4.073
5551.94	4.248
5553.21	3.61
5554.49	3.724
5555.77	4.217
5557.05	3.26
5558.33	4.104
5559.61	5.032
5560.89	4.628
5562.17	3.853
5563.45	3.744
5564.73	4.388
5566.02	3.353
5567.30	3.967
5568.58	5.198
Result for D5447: 2.8 angstroms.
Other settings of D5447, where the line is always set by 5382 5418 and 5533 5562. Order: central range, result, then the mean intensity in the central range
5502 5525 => 1.8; 3.69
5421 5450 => 2.6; 3.69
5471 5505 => 0.2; 3.99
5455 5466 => 1.6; 3.47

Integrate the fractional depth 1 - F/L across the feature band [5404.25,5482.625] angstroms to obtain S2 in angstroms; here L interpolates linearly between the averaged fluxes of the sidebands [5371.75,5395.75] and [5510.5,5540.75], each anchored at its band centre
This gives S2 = 4.2 angstroms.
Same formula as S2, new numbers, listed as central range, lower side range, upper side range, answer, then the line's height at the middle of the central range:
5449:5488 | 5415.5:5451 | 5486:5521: -0.6 angstroms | 3.76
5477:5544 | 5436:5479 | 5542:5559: -4.2 angstroms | 3.7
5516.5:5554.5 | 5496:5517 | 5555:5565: -0.6 angstroms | 3.92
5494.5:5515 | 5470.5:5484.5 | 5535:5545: 2.1 angstroms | 4.08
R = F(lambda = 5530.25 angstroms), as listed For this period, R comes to 3.949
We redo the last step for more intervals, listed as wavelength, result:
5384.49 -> 3.216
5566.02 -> 3.353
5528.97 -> 3.675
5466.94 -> 3.222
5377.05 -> 4.163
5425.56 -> 3.773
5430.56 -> 3.3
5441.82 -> 2.723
